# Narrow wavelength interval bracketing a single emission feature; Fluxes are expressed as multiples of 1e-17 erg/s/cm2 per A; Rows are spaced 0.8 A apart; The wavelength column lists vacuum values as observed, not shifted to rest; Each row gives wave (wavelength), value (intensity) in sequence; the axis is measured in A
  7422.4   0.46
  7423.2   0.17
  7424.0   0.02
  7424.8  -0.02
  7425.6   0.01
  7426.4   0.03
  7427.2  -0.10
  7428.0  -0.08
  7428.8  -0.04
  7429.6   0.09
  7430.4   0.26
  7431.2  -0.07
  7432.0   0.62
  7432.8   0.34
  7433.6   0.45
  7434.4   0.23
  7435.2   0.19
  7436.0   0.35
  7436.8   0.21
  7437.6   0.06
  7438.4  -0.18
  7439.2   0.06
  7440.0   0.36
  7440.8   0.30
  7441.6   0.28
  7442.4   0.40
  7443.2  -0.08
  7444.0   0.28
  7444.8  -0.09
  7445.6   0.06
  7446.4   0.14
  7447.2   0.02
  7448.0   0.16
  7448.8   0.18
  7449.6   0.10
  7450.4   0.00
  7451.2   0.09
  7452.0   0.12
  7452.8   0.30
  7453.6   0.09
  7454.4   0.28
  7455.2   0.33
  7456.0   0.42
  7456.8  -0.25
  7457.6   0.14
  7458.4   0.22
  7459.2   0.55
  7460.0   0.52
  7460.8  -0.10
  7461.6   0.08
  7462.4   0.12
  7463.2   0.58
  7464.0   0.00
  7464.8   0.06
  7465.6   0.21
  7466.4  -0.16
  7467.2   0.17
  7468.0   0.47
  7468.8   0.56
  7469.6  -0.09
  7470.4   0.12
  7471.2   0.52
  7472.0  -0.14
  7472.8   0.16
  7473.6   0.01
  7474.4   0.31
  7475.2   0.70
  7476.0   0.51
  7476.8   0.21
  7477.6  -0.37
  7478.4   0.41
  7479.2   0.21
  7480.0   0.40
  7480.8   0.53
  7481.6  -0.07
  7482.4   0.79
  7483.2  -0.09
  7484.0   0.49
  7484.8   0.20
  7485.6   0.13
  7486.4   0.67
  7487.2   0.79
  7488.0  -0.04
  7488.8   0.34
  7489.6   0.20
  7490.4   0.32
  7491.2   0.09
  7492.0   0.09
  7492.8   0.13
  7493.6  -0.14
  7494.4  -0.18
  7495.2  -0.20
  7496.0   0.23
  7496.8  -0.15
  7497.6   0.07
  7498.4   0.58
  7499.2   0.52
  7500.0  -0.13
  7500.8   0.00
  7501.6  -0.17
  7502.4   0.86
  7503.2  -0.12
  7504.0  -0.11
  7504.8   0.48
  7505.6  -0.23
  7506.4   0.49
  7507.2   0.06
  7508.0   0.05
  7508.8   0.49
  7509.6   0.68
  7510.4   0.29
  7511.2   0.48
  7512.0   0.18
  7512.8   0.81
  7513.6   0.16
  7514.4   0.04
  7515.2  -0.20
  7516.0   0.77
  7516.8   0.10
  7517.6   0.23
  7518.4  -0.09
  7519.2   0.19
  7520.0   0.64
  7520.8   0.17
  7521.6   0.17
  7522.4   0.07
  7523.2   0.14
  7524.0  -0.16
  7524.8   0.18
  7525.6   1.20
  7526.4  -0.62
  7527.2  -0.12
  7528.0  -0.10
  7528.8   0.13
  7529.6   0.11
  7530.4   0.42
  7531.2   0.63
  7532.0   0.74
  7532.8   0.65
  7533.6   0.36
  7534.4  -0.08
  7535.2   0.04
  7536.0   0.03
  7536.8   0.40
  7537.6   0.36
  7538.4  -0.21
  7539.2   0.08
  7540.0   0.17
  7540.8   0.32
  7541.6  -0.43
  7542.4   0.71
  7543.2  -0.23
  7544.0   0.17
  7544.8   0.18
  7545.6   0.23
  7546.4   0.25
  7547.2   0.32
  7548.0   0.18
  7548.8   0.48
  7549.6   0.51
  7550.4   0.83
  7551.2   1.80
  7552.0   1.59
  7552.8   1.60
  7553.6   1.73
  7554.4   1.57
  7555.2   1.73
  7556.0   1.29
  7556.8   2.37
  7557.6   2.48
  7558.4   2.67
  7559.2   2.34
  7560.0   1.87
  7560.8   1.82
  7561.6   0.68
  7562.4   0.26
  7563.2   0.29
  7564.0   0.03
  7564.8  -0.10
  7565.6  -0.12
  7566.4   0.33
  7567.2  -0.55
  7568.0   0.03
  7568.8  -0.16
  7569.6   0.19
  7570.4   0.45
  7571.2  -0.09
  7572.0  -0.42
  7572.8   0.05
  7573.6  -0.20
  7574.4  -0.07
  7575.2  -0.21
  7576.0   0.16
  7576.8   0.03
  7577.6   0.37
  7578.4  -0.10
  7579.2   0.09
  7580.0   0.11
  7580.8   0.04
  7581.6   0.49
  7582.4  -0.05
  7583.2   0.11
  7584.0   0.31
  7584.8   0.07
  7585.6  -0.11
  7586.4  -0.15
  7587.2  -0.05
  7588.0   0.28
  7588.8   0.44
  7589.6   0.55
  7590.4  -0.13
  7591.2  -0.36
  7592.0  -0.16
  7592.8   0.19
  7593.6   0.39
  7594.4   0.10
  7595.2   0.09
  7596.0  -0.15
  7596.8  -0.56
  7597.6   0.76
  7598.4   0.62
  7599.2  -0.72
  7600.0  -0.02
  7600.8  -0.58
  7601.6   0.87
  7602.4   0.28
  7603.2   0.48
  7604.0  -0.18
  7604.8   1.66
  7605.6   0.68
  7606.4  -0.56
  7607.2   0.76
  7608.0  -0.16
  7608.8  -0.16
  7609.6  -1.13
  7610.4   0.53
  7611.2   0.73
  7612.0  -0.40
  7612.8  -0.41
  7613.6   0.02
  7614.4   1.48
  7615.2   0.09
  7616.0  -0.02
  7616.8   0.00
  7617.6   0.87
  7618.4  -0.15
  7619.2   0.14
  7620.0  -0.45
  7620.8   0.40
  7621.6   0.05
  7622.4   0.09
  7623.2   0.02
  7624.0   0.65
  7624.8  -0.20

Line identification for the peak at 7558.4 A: [O II] 3727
